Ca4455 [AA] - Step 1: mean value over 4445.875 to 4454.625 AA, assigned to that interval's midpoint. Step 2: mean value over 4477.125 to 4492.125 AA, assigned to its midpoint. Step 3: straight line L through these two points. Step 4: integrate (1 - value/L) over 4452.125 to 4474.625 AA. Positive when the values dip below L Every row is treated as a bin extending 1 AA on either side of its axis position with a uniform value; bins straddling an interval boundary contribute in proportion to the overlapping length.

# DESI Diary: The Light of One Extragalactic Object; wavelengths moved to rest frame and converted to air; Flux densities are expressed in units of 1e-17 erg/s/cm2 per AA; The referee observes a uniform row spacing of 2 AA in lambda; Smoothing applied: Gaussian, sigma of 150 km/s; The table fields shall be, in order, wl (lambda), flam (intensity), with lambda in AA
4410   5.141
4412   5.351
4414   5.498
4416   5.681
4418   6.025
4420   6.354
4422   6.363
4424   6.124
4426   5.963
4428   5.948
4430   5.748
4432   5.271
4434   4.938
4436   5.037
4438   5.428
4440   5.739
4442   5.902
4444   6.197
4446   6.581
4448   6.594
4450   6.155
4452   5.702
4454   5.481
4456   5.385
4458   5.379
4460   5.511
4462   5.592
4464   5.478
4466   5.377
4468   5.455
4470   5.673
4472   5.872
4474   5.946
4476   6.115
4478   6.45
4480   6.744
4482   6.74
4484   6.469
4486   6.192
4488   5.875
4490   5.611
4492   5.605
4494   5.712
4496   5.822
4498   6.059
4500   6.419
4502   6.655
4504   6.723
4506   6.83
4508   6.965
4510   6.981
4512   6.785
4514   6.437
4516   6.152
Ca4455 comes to 2.1 AA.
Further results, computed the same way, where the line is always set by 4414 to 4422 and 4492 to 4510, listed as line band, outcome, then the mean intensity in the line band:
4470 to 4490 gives 0.27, 6.2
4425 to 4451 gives 1.22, 5.81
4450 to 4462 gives 1.20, 5.56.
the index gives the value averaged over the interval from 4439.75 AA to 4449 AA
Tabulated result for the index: 6.24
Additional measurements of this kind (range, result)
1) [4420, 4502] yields 5.88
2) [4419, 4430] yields 6.11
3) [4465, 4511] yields 6.19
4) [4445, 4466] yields 5.77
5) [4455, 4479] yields 5.69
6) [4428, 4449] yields 5.75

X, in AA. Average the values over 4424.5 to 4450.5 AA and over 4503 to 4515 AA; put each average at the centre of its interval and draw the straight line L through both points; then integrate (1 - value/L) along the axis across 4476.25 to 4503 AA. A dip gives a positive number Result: 1.4 AA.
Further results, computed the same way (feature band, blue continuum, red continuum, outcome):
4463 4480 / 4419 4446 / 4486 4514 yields 0.7 AA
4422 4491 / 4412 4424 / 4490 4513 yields 3.3 AA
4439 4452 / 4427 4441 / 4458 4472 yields -1.6 AA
